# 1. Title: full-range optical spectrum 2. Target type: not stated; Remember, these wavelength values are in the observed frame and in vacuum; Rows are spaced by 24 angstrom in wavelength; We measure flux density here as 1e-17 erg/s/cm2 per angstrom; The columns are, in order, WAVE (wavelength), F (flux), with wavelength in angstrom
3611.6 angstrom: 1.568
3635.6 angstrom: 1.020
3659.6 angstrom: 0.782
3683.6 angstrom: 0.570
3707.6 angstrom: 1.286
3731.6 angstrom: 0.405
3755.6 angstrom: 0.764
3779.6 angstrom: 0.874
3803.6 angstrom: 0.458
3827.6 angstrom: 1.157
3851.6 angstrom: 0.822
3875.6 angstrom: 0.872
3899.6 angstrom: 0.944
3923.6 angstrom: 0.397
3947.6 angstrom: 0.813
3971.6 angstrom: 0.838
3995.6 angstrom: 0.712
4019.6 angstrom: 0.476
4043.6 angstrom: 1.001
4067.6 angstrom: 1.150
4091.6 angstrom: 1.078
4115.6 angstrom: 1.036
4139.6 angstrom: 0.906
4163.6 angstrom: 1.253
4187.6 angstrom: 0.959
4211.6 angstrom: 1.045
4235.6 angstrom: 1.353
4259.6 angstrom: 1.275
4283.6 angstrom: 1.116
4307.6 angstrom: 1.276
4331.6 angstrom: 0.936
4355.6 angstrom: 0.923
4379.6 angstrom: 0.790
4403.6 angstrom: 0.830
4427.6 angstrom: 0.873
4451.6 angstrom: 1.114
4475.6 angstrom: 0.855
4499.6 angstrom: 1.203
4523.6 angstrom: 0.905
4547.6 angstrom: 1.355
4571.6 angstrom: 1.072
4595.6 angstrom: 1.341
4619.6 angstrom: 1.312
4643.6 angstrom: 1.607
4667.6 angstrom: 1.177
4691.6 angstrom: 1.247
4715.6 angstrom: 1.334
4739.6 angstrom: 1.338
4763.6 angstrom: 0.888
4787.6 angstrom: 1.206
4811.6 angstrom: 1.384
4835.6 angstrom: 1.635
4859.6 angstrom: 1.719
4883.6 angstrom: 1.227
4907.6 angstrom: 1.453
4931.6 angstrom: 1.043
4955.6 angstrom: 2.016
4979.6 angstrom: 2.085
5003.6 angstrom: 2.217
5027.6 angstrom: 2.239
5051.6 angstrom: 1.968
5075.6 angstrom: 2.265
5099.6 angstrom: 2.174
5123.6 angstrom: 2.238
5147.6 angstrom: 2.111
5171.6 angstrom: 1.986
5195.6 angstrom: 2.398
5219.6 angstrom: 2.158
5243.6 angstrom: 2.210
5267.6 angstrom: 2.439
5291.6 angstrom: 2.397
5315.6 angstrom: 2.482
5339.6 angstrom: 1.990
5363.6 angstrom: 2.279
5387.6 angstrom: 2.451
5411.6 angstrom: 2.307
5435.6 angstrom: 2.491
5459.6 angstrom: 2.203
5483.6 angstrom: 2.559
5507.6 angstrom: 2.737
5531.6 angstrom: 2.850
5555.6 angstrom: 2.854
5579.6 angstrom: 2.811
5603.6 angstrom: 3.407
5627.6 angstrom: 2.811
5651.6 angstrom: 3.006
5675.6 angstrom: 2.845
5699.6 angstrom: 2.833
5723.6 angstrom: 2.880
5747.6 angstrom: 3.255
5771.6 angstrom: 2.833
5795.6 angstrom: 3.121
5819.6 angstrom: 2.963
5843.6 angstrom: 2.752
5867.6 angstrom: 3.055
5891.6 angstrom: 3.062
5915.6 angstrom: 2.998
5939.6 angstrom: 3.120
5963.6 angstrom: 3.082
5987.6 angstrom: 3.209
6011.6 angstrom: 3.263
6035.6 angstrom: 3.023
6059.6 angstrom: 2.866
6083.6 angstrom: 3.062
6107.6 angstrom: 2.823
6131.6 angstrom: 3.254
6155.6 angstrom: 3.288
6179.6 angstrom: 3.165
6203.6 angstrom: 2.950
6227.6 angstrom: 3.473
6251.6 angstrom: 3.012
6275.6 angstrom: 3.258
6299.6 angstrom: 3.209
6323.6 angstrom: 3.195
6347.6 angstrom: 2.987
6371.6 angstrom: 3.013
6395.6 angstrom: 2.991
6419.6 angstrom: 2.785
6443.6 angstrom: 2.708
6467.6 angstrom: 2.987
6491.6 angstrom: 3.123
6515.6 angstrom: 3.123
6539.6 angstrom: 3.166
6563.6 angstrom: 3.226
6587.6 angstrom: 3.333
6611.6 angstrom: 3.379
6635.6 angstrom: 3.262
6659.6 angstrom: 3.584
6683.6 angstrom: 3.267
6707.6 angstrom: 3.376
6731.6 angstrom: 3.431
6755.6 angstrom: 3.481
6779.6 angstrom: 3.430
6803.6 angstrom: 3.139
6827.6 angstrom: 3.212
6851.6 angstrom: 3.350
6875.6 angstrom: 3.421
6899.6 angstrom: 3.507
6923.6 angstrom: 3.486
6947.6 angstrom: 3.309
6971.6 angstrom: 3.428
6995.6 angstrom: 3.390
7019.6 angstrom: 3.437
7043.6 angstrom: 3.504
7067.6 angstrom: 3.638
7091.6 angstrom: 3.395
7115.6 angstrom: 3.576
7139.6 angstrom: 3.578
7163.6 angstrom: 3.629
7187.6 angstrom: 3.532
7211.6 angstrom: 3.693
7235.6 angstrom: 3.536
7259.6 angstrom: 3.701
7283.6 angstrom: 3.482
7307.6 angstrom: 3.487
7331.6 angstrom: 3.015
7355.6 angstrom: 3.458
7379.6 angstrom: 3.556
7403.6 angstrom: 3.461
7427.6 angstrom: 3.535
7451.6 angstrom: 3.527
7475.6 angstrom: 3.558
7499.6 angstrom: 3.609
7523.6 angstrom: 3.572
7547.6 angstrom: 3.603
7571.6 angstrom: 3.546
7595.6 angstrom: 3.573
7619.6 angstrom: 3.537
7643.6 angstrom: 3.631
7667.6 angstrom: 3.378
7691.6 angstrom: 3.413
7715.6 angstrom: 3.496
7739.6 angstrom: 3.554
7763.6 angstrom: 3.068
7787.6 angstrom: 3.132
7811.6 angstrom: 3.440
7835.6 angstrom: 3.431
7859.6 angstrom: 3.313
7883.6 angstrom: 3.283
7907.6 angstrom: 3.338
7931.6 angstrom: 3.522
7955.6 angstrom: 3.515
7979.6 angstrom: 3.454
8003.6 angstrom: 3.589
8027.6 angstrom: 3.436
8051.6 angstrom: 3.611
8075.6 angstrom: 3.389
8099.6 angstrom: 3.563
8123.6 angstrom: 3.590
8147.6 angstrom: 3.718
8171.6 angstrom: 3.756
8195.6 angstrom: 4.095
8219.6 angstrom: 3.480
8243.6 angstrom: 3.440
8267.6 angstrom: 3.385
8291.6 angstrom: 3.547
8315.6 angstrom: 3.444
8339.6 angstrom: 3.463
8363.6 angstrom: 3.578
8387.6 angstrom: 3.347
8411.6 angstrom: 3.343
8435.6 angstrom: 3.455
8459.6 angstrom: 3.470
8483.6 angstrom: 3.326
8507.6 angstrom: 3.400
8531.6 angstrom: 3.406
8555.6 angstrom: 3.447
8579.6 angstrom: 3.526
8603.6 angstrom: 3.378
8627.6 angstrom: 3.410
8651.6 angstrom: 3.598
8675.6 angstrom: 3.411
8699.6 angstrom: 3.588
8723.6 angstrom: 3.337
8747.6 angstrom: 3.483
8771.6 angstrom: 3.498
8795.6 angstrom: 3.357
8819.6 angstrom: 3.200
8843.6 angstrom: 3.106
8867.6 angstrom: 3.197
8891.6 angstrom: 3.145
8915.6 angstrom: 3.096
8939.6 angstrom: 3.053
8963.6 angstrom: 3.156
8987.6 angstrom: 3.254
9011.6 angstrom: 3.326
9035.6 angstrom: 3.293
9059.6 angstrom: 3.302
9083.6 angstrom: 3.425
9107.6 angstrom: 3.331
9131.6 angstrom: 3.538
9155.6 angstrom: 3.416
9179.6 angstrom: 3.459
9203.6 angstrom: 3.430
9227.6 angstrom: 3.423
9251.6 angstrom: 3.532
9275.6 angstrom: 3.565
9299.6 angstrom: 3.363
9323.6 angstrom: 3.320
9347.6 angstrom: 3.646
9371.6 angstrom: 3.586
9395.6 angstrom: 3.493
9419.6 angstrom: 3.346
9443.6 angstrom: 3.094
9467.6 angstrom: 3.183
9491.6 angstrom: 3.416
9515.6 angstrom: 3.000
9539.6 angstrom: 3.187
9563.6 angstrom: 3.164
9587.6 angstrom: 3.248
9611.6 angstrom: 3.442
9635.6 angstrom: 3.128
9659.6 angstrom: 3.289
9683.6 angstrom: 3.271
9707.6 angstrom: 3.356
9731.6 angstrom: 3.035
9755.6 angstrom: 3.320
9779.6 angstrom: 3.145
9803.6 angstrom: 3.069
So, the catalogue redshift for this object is 0.243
